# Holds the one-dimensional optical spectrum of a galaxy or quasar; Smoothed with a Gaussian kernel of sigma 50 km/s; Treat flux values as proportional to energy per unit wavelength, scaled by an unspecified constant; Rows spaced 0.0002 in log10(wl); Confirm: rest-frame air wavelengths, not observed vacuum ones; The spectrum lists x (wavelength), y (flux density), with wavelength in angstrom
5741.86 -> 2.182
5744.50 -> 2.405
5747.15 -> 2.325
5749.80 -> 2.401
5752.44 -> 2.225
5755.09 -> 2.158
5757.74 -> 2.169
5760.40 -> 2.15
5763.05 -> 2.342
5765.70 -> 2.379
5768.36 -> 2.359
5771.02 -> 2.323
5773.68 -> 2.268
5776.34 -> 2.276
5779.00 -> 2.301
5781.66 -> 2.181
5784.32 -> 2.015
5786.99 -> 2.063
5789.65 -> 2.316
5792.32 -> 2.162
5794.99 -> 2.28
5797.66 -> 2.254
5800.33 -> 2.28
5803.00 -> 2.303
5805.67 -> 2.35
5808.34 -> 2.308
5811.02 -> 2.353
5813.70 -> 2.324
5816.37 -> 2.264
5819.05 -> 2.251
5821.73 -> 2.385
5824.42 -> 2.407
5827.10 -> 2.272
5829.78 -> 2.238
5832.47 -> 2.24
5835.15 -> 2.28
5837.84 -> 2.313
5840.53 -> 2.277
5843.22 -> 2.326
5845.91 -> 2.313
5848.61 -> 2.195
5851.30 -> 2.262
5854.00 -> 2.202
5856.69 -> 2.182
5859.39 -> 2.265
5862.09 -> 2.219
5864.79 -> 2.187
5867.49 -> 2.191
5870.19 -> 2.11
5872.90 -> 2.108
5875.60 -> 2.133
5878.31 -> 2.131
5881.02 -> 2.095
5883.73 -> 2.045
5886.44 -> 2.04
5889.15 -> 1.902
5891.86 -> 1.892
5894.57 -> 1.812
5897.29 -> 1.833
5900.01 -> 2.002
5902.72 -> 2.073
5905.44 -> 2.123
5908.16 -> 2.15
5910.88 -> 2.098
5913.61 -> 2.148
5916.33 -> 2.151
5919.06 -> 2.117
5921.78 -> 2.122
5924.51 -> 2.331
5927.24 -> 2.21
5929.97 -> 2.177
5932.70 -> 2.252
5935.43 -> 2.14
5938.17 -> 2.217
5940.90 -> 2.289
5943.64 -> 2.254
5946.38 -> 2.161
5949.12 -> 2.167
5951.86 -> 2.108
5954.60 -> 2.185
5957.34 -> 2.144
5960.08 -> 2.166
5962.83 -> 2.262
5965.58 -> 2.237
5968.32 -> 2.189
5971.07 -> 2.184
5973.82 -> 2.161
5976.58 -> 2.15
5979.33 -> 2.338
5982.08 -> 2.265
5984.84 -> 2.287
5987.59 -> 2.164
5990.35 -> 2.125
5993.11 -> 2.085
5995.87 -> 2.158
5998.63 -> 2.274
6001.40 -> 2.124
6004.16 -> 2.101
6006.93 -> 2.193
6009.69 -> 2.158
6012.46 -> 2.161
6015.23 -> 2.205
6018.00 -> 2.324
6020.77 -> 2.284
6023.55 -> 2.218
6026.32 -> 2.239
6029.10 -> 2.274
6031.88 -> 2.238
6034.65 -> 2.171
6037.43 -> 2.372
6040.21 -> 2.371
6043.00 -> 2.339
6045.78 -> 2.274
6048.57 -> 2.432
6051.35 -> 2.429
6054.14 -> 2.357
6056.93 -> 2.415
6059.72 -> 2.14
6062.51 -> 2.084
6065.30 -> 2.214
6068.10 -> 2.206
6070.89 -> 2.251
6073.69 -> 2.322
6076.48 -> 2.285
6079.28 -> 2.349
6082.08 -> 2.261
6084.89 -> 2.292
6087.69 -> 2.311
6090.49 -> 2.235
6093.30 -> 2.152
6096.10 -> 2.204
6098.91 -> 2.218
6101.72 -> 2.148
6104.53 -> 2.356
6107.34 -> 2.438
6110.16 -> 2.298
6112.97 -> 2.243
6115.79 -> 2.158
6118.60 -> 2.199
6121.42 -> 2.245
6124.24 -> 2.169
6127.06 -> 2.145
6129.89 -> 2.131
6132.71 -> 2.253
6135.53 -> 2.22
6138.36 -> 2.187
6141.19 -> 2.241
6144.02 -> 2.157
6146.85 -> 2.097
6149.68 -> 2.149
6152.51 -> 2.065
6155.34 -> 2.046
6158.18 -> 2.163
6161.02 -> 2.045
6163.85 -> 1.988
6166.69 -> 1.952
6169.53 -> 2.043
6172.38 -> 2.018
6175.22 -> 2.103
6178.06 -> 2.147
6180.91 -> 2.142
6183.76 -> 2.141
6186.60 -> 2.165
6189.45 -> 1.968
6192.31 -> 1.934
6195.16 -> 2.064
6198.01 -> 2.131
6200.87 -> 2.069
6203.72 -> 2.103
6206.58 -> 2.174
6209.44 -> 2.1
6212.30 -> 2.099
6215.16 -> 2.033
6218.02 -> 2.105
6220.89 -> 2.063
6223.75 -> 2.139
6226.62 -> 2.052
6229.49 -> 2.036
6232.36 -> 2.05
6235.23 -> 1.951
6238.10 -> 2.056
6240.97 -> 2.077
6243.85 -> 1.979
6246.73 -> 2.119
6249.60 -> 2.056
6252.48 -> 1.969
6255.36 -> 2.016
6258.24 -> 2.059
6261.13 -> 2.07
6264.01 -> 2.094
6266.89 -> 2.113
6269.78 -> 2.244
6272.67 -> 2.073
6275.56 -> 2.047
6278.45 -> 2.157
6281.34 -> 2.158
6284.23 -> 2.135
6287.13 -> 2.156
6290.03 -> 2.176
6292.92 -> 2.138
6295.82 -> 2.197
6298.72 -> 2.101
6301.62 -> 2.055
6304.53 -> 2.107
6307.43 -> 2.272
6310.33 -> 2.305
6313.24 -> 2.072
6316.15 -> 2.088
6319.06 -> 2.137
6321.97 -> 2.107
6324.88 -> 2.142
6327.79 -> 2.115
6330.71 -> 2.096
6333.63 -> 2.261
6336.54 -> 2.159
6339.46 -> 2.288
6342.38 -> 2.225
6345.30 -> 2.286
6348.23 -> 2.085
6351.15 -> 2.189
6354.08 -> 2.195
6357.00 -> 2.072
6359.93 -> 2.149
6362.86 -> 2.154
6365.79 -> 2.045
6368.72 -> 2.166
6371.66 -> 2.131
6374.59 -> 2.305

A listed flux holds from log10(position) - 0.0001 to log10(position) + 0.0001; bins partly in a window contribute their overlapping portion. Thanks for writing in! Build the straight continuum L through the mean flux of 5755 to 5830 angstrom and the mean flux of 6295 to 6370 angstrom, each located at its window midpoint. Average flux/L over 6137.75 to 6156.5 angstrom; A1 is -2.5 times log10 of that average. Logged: 0.03 mag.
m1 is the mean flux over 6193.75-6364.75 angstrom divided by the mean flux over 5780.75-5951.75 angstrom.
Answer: 0.97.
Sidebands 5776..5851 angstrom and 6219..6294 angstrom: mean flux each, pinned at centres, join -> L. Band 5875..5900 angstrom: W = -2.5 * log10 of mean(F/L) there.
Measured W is 0.132 mag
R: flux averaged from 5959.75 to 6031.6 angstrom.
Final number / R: 2.21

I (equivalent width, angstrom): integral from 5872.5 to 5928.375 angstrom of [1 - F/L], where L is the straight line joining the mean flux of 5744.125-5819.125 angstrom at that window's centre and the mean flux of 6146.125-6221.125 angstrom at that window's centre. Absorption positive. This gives 3.5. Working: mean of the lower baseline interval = 2.27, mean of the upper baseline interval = 2.08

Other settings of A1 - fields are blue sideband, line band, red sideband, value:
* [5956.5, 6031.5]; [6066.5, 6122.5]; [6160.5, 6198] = -0.07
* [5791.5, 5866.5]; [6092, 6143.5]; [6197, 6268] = -0.05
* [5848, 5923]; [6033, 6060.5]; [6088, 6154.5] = -0.08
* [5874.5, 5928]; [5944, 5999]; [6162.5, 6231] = -0.06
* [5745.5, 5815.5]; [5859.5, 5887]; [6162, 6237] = 0.04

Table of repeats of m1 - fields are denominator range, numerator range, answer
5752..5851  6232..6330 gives 0.93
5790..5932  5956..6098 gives 1.02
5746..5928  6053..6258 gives 0.97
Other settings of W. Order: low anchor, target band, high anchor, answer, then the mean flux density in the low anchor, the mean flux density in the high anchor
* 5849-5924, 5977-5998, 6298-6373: -0.05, 2.1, 2.15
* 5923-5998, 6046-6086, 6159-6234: -0.07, 2.2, 2.07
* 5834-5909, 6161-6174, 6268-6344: 0.07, 2.13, 2.15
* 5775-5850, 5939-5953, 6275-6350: 0.02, 2.27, 2.16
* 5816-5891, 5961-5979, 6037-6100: 0.02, 2.21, 2.28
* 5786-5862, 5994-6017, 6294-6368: 0.03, 2.27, 2.16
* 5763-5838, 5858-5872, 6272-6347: 0.03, 2.28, 2.16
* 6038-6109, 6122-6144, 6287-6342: 0.03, 2.28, 2.16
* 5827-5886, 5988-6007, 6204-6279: 0.00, 2.2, 2.07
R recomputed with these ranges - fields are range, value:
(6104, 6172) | 2.16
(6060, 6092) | 2.25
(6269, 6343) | 2.15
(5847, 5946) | 2.13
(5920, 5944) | 2.22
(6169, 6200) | 2.08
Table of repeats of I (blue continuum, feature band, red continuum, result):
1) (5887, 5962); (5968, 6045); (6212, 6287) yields -4.08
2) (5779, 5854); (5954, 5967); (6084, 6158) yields 0.22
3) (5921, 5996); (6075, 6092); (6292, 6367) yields -0.81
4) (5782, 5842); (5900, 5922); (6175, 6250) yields 1.05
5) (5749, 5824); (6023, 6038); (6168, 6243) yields -0.65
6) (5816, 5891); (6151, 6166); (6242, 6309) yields 0.55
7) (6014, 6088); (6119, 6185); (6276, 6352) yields 3.29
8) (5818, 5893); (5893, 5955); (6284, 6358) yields 1.58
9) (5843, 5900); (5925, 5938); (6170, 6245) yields -0.64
